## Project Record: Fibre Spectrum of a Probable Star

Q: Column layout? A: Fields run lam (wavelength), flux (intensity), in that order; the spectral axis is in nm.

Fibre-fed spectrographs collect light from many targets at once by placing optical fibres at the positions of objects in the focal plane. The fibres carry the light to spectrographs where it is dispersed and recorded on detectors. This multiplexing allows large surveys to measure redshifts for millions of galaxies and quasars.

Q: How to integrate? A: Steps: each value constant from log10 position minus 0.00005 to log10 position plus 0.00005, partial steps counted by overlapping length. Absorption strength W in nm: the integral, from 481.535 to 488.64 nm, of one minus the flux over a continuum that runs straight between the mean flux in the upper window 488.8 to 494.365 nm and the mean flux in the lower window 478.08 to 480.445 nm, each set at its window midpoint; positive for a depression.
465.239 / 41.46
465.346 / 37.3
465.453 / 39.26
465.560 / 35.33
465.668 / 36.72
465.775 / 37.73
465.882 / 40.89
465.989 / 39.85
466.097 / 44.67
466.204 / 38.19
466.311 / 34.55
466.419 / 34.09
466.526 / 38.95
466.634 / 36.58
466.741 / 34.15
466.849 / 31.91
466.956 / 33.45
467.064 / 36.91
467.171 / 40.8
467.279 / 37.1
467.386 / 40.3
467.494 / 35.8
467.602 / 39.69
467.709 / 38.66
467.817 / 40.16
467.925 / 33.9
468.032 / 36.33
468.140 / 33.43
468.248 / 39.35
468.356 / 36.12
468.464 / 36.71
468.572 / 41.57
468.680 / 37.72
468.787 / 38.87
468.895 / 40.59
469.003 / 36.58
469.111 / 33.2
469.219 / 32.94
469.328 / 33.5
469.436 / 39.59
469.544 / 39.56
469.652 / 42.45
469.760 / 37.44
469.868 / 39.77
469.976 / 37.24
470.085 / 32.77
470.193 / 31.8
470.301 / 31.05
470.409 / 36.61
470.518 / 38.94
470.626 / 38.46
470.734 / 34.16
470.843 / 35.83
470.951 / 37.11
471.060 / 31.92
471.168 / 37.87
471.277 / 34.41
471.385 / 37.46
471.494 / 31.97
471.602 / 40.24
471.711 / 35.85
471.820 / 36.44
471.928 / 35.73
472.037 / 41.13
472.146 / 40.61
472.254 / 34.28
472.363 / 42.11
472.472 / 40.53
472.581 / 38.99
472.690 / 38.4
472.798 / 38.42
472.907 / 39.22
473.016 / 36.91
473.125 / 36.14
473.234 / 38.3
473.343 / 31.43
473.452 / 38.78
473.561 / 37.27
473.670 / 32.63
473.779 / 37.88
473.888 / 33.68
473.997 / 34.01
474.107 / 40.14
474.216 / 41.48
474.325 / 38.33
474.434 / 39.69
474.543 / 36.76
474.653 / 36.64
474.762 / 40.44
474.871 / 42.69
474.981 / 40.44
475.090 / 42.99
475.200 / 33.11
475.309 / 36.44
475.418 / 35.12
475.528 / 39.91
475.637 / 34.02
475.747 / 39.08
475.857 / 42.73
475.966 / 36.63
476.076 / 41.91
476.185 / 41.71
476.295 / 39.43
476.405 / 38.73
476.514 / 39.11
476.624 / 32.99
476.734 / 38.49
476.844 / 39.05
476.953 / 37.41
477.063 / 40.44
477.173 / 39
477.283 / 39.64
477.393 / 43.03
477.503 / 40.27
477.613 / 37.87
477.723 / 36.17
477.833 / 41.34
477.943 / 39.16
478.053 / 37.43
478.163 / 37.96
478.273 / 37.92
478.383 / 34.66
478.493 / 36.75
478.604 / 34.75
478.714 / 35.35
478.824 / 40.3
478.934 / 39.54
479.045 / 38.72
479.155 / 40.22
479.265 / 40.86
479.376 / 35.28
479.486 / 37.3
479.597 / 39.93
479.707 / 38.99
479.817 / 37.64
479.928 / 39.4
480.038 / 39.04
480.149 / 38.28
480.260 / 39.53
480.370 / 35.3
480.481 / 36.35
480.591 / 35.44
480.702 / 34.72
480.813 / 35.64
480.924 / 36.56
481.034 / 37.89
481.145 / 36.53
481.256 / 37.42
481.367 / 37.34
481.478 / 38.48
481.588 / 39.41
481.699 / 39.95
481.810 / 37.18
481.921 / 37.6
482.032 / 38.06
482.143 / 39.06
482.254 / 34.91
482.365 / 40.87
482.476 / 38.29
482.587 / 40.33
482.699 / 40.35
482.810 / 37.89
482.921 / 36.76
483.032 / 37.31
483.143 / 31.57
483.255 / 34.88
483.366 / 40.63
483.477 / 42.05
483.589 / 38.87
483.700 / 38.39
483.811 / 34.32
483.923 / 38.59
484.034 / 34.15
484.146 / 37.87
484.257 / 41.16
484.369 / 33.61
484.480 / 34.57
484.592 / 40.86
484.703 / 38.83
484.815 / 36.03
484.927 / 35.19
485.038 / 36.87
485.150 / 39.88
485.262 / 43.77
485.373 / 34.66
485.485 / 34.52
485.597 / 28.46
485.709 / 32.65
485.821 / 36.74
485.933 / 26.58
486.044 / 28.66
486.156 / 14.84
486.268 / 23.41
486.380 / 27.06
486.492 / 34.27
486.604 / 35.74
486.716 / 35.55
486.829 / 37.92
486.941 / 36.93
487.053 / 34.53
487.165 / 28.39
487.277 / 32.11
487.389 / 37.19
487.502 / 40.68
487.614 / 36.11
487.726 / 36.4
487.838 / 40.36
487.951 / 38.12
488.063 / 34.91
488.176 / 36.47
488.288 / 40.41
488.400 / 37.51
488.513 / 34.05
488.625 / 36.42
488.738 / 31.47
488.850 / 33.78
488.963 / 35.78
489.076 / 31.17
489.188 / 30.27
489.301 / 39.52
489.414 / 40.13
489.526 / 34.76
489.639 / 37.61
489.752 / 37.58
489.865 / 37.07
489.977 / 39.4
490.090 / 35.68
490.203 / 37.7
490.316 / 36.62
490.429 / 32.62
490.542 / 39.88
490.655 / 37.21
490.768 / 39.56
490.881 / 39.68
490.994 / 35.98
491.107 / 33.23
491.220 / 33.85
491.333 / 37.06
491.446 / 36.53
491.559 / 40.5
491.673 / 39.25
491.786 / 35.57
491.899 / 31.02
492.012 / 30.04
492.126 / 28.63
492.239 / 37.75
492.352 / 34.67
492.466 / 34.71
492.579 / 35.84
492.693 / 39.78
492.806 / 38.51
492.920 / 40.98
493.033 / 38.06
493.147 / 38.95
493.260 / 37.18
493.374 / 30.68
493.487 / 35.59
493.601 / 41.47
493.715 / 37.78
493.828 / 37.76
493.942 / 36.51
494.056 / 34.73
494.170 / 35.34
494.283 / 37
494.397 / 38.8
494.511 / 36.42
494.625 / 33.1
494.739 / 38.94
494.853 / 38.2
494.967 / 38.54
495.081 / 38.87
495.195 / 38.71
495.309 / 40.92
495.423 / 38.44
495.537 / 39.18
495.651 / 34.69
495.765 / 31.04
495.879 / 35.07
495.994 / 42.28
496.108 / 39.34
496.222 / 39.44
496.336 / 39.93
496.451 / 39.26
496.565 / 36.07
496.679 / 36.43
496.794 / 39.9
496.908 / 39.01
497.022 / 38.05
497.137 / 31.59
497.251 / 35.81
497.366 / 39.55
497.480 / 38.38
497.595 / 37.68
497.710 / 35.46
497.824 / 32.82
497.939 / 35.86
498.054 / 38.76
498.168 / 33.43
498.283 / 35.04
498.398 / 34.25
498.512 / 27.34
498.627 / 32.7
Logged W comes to 0.24 nm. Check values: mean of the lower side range 38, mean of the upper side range 36.4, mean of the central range 36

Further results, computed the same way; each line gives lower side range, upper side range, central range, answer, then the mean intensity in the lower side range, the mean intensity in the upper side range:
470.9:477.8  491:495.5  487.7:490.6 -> 0.05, 38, 36.7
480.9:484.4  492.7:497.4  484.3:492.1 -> 0.51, 37.8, 37.5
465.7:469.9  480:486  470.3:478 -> -0.12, 37.5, 37.1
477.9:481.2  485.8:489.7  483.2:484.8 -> -0.09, 37.6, 34.2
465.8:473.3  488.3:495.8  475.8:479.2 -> -0.16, 37.2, 36.5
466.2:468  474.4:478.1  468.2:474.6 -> 0.10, 36.7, 38.8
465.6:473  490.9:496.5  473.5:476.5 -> -0.10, 37.2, 36.9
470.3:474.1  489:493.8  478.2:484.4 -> -0.18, 36.8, 36.4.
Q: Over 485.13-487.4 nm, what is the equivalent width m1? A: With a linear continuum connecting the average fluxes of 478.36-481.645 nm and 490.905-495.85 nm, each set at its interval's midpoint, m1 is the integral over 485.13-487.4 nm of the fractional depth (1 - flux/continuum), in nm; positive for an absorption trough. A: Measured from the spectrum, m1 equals 0.29 nm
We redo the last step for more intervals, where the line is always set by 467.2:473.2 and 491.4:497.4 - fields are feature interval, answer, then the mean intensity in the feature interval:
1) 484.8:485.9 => 0.04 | 35.7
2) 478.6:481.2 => -0.04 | 37.7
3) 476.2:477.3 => -0.04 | 38.5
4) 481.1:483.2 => -0.04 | 37.9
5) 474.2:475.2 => -0.06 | 39.5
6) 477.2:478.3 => -0.06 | 39.1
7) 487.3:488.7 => 0.00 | 37.2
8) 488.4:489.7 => 0.07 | 35.1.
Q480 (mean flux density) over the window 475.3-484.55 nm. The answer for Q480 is 38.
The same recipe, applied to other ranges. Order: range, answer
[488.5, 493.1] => 36.1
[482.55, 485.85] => 37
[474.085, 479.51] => 38.6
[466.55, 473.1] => 37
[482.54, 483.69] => 38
